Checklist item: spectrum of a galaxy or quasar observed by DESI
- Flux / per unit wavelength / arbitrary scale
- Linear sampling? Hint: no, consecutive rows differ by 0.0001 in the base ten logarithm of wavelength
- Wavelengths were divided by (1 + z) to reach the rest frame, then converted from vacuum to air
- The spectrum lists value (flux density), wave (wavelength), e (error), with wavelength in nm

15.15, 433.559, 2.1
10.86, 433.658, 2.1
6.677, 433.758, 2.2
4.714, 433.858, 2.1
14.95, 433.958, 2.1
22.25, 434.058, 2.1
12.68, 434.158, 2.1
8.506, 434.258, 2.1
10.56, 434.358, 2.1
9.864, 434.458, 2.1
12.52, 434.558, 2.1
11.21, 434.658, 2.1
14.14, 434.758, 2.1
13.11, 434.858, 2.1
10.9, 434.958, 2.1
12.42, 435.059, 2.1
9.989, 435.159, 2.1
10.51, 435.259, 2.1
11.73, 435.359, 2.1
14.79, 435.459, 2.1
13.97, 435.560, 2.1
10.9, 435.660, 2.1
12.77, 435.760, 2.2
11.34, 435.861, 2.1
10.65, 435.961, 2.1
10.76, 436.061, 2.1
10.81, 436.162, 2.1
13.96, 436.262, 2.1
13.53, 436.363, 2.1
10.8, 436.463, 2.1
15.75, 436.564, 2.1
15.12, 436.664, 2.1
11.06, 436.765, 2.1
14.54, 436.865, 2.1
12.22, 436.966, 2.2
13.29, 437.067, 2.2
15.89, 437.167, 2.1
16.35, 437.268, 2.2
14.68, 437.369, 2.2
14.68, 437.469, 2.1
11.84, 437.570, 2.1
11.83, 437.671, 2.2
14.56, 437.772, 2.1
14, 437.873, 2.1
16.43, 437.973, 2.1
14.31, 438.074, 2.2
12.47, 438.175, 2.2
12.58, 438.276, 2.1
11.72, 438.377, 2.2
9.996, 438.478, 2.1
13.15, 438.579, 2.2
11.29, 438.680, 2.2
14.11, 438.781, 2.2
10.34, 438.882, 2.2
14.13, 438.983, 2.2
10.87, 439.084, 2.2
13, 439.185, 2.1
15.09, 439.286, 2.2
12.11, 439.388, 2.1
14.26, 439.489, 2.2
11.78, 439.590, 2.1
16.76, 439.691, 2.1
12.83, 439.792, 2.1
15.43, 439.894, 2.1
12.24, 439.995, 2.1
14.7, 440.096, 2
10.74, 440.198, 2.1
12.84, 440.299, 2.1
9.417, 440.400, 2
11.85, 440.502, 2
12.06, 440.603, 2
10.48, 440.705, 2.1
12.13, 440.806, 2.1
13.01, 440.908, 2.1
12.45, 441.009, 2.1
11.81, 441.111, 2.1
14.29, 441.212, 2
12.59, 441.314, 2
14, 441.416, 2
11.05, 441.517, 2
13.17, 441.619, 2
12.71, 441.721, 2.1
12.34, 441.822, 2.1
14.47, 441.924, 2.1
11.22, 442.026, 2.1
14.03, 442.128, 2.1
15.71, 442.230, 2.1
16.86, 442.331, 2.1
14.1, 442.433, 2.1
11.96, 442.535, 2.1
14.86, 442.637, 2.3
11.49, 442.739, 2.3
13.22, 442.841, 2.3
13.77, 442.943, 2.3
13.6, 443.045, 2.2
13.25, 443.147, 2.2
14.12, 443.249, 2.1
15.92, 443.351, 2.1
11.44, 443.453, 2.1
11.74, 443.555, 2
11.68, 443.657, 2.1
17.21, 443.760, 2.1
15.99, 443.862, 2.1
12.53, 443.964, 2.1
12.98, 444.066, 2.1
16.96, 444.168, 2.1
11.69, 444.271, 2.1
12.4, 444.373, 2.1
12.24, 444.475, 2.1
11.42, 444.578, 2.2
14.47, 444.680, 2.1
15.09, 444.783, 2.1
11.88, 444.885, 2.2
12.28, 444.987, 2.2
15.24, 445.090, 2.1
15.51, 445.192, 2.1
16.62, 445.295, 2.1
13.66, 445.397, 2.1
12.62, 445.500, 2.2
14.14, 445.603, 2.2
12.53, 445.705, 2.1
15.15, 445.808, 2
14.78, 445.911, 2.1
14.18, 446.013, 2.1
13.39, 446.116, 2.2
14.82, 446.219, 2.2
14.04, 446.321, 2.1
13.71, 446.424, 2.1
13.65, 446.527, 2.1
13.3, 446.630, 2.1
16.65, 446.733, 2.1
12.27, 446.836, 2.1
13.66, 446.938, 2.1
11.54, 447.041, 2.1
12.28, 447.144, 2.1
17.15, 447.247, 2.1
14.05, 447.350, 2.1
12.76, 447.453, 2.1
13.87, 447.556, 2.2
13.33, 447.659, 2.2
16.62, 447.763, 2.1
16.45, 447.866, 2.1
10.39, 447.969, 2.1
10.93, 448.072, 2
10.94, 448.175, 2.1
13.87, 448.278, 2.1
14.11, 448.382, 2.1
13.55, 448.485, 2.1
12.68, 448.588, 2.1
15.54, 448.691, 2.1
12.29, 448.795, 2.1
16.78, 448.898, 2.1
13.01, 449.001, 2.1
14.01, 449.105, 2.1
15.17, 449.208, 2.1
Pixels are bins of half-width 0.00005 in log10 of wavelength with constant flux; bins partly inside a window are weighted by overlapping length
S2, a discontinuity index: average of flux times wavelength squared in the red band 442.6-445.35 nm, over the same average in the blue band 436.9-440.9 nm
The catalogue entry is 1.1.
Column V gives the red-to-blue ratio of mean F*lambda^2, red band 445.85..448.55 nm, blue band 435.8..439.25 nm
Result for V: 1.10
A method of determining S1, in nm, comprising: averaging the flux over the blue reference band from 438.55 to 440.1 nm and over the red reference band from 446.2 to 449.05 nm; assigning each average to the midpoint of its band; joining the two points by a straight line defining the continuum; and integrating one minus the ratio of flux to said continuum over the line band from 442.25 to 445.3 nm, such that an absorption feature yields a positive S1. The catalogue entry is -0.06 nm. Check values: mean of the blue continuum 13.2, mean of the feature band 13.7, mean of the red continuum 13.7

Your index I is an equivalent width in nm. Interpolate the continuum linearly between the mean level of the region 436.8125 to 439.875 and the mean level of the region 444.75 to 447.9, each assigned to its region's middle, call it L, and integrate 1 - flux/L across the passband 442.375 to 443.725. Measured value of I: 0.06 nm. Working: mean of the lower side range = 13.4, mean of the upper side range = 14.1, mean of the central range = 13.2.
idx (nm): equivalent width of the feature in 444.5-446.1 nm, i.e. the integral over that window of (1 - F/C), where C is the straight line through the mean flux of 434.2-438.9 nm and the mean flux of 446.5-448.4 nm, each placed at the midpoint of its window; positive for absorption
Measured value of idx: -0.07 nm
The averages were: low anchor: 12.6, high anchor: 13.6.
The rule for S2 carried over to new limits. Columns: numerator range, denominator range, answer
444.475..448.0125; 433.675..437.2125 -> 1.19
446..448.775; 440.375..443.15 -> 1.08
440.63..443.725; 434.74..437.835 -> 1.05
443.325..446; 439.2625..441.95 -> 1.10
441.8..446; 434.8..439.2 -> 1.11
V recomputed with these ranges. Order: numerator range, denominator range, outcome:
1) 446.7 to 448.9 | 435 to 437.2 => 1.14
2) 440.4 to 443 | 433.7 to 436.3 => 1.13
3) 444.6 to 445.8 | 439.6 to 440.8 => 1.13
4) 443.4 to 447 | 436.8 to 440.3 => 1.06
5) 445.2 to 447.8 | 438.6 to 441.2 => 1.14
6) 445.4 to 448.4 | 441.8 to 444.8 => 1.02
